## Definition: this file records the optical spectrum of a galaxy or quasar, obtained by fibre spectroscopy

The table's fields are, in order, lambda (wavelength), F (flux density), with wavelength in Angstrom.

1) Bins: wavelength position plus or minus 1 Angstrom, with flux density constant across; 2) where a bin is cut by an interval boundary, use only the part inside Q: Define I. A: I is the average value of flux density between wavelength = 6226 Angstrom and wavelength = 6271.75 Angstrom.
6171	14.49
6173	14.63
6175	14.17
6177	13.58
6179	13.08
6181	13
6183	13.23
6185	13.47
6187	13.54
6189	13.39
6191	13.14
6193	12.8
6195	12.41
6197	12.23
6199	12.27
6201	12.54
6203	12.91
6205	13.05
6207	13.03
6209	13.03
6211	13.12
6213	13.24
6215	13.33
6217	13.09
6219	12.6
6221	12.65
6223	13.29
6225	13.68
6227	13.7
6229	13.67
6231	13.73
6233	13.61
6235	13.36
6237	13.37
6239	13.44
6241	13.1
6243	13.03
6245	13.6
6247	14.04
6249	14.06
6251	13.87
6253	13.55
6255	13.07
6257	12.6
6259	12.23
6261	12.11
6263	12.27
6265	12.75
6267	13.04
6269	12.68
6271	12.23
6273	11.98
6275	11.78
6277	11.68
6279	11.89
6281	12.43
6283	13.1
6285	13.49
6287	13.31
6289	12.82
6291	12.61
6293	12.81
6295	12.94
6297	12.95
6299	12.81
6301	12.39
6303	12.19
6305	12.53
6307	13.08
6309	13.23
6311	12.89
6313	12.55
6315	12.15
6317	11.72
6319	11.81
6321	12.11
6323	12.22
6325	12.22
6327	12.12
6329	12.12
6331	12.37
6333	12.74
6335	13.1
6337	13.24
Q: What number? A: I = 13.2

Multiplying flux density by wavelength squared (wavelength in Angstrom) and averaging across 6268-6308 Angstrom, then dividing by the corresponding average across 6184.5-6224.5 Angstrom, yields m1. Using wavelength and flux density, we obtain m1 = 1.00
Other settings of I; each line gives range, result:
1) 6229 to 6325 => 12.8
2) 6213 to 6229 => 13.2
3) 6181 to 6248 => 13.2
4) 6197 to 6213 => 12.8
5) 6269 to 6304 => 12.6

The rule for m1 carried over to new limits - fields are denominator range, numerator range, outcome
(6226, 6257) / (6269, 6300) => 0.94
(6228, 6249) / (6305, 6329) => 0.94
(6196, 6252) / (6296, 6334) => 0.97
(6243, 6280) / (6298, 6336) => 0.99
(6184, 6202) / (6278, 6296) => 1.03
